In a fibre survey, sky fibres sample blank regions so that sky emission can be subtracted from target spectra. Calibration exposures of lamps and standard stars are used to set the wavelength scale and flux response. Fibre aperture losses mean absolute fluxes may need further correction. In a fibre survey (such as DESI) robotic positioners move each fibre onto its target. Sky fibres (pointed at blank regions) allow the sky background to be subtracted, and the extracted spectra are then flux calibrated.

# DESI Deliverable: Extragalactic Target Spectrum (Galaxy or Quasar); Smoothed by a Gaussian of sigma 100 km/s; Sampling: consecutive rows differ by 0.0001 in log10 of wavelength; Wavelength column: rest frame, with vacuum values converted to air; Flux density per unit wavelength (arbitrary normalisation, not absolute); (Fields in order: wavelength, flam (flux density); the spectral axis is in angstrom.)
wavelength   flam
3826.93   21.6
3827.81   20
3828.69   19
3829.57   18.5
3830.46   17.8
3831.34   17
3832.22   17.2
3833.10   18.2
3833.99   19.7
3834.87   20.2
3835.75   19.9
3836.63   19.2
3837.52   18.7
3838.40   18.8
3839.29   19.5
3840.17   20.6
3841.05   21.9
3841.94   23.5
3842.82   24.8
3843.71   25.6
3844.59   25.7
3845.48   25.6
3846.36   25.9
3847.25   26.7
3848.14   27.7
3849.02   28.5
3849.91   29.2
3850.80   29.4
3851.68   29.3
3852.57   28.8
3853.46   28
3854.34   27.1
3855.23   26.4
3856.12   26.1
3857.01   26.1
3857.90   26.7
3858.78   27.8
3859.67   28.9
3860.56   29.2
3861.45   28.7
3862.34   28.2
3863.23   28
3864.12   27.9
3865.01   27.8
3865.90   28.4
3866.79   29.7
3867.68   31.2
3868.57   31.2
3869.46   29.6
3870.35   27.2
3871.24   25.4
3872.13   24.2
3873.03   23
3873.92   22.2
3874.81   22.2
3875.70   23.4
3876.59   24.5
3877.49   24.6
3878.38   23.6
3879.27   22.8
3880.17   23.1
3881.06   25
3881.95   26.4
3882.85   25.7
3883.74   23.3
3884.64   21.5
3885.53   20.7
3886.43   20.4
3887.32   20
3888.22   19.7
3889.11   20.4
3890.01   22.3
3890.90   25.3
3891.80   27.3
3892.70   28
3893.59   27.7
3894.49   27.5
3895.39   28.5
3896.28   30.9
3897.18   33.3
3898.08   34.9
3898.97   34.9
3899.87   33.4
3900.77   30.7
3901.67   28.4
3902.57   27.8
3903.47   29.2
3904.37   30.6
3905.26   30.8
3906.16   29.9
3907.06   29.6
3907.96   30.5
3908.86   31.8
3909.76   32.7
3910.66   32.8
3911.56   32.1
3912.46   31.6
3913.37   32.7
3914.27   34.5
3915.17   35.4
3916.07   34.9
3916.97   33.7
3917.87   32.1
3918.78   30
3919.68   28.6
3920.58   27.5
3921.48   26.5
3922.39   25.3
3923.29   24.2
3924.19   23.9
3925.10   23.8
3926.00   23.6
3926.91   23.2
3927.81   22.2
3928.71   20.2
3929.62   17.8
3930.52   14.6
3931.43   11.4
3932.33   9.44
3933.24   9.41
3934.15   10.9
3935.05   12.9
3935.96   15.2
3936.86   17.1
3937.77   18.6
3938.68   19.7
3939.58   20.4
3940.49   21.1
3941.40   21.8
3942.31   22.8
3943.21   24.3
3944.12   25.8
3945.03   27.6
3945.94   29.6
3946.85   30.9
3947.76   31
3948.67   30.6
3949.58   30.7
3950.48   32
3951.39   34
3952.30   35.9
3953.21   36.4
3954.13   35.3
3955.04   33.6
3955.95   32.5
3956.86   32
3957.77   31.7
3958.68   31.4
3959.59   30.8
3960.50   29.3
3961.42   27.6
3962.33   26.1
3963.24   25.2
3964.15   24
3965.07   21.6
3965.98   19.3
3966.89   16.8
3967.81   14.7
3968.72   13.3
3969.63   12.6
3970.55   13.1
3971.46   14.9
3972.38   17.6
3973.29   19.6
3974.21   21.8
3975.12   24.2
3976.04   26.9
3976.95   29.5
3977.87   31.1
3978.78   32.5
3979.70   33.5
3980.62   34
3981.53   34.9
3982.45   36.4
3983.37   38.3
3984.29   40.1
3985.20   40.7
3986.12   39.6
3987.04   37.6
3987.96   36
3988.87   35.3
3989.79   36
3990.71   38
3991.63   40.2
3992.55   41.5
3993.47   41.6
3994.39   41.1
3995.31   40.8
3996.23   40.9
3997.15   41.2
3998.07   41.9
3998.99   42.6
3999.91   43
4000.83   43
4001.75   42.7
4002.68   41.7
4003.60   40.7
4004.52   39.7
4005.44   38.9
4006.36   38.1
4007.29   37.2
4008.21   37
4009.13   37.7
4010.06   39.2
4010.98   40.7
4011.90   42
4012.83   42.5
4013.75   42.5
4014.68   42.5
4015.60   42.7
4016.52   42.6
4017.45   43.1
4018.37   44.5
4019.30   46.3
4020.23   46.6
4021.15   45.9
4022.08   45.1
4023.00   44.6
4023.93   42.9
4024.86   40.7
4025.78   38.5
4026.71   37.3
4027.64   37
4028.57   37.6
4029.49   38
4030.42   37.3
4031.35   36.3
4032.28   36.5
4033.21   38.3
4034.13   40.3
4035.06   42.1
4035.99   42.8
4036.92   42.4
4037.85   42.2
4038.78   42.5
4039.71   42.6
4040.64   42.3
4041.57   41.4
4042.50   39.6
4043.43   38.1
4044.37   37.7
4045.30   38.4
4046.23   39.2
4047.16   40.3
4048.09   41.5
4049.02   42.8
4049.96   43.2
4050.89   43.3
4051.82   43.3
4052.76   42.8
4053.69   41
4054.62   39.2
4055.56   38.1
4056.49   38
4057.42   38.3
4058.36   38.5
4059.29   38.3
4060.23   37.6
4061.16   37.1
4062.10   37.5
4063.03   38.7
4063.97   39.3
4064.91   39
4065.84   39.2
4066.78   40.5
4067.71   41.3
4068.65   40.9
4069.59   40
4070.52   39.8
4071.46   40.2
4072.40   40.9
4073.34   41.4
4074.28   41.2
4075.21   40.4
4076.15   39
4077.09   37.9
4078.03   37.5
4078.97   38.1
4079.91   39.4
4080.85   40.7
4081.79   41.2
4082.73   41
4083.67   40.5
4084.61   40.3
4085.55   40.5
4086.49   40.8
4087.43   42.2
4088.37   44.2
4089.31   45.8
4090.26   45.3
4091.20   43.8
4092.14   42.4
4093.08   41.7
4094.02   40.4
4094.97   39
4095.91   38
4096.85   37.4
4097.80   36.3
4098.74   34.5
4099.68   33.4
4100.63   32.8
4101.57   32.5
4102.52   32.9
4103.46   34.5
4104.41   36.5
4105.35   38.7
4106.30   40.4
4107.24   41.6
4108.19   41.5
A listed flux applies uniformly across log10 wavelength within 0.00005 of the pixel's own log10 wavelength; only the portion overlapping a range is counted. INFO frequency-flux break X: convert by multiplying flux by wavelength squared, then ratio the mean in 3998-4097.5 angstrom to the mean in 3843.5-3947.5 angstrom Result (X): 1.7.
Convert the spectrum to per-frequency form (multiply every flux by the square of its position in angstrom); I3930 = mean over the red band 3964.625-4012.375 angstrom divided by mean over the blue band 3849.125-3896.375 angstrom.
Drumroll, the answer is 1.37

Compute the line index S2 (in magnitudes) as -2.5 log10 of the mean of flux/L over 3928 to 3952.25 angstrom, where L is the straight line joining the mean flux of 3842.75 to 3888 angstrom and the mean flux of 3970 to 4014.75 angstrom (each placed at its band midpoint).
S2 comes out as 0.422 mag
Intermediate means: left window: 26.1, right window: 36.1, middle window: 21.8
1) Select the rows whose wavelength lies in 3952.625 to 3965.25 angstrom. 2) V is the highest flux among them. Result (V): 36.4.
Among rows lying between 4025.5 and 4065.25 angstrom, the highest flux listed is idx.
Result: 43.3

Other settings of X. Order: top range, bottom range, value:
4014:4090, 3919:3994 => 1.60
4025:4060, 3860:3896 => 1.71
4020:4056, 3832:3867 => 1.77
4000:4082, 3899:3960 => 1.59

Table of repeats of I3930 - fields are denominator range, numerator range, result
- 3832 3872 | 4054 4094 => 1.75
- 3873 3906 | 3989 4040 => 1.67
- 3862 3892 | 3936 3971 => 1.08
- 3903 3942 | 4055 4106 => 1.72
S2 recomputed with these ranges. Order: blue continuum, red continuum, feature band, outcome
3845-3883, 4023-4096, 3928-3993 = 0.26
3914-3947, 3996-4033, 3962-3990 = 0.21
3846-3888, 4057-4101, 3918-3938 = 0.44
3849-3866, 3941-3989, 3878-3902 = 0.08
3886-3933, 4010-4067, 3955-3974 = 0.39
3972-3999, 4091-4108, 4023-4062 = -0.10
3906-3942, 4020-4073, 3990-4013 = -0.18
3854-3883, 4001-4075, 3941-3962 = 0.10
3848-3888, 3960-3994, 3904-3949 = 0.10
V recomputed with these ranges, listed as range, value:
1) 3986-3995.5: 41.6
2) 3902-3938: 35.4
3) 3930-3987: 40.7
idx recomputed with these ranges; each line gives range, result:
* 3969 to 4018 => 43.1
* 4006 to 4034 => 46.6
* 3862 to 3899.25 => 34.9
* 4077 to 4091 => 45.8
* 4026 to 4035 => 40.3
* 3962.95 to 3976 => 25.2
